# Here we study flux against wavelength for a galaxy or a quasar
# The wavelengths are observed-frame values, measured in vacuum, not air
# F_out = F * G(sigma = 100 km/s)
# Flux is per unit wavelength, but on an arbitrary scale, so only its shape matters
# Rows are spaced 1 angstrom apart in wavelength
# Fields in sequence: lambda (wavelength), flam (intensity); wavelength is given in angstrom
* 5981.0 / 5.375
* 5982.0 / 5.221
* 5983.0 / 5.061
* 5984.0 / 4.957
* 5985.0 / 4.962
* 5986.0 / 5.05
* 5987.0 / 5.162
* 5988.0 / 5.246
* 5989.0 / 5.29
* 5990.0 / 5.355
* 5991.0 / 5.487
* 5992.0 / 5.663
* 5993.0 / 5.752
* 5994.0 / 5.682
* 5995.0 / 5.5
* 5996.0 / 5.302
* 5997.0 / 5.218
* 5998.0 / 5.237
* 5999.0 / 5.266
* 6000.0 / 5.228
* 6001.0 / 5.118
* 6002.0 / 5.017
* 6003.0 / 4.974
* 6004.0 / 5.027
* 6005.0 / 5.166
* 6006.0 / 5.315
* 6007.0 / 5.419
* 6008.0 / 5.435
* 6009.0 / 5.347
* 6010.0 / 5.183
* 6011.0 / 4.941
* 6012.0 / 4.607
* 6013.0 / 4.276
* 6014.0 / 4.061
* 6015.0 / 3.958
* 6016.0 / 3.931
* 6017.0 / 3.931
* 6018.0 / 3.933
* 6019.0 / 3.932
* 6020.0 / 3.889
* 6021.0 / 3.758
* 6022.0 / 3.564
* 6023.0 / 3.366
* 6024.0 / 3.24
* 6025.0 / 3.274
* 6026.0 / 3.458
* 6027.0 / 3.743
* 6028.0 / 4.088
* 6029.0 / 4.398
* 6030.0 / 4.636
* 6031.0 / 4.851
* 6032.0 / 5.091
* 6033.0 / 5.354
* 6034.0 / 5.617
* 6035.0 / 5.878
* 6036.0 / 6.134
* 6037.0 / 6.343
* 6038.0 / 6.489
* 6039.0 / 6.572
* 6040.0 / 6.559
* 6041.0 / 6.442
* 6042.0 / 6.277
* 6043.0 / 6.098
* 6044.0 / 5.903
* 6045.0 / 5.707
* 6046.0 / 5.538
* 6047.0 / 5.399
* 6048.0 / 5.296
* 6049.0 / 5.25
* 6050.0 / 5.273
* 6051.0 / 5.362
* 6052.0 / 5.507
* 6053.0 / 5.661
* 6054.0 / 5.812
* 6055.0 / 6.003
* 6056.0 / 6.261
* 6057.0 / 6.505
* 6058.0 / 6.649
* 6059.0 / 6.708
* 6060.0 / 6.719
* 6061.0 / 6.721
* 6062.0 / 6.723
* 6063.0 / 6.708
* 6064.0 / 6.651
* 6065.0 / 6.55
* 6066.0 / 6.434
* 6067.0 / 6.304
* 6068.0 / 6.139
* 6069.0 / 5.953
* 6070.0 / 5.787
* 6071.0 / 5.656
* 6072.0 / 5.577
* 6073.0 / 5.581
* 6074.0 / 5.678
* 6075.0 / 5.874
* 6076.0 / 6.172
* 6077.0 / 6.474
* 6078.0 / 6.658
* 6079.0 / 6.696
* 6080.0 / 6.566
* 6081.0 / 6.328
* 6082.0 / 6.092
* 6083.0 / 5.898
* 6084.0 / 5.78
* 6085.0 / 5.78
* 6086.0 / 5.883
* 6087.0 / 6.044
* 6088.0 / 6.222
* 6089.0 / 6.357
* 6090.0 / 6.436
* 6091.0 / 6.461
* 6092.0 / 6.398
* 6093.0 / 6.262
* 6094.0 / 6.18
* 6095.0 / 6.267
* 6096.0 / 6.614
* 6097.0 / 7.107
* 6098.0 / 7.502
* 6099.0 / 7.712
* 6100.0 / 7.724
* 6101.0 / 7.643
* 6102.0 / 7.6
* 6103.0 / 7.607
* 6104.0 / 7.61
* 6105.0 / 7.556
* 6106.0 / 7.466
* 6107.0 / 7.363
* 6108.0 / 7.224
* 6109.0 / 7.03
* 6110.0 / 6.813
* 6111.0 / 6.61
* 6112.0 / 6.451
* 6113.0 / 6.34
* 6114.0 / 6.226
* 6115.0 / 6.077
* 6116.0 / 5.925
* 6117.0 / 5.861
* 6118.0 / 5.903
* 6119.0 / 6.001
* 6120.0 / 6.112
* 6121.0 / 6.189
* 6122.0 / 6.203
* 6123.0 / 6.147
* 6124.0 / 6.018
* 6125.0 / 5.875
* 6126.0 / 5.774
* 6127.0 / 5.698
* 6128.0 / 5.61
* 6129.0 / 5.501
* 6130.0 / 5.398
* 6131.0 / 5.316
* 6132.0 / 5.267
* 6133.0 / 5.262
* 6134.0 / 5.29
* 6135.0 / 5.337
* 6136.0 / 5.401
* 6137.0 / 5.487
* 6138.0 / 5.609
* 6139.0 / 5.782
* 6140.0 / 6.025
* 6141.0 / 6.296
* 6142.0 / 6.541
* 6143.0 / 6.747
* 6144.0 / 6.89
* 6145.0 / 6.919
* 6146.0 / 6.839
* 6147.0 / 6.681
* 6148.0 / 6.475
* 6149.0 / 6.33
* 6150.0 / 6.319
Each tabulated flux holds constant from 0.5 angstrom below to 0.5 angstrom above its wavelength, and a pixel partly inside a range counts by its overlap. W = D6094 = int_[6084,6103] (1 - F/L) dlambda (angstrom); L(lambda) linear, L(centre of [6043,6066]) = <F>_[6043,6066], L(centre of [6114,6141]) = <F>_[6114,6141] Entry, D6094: -2.5 angstrom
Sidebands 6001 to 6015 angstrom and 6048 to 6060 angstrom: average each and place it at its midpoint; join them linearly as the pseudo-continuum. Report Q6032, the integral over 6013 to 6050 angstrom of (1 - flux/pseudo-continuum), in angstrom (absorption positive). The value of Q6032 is 4.0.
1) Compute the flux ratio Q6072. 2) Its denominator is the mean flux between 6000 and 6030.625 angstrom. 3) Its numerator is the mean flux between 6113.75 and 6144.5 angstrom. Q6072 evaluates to 1.34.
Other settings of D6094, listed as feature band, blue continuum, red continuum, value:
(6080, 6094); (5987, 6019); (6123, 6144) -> -1.73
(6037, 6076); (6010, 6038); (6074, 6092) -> -4.90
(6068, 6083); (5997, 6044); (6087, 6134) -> -0.60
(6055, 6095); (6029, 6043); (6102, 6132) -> -1.18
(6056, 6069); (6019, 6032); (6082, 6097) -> -3.23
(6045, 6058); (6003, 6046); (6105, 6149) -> -1.16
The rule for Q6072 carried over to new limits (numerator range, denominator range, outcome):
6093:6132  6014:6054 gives 1.31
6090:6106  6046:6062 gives 1.19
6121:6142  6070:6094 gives 0.93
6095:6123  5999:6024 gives 1.50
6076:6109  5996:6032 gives 1.50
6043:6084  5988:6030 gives 1.30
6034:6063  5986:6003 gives 1.14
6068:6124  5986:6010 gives 1.22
